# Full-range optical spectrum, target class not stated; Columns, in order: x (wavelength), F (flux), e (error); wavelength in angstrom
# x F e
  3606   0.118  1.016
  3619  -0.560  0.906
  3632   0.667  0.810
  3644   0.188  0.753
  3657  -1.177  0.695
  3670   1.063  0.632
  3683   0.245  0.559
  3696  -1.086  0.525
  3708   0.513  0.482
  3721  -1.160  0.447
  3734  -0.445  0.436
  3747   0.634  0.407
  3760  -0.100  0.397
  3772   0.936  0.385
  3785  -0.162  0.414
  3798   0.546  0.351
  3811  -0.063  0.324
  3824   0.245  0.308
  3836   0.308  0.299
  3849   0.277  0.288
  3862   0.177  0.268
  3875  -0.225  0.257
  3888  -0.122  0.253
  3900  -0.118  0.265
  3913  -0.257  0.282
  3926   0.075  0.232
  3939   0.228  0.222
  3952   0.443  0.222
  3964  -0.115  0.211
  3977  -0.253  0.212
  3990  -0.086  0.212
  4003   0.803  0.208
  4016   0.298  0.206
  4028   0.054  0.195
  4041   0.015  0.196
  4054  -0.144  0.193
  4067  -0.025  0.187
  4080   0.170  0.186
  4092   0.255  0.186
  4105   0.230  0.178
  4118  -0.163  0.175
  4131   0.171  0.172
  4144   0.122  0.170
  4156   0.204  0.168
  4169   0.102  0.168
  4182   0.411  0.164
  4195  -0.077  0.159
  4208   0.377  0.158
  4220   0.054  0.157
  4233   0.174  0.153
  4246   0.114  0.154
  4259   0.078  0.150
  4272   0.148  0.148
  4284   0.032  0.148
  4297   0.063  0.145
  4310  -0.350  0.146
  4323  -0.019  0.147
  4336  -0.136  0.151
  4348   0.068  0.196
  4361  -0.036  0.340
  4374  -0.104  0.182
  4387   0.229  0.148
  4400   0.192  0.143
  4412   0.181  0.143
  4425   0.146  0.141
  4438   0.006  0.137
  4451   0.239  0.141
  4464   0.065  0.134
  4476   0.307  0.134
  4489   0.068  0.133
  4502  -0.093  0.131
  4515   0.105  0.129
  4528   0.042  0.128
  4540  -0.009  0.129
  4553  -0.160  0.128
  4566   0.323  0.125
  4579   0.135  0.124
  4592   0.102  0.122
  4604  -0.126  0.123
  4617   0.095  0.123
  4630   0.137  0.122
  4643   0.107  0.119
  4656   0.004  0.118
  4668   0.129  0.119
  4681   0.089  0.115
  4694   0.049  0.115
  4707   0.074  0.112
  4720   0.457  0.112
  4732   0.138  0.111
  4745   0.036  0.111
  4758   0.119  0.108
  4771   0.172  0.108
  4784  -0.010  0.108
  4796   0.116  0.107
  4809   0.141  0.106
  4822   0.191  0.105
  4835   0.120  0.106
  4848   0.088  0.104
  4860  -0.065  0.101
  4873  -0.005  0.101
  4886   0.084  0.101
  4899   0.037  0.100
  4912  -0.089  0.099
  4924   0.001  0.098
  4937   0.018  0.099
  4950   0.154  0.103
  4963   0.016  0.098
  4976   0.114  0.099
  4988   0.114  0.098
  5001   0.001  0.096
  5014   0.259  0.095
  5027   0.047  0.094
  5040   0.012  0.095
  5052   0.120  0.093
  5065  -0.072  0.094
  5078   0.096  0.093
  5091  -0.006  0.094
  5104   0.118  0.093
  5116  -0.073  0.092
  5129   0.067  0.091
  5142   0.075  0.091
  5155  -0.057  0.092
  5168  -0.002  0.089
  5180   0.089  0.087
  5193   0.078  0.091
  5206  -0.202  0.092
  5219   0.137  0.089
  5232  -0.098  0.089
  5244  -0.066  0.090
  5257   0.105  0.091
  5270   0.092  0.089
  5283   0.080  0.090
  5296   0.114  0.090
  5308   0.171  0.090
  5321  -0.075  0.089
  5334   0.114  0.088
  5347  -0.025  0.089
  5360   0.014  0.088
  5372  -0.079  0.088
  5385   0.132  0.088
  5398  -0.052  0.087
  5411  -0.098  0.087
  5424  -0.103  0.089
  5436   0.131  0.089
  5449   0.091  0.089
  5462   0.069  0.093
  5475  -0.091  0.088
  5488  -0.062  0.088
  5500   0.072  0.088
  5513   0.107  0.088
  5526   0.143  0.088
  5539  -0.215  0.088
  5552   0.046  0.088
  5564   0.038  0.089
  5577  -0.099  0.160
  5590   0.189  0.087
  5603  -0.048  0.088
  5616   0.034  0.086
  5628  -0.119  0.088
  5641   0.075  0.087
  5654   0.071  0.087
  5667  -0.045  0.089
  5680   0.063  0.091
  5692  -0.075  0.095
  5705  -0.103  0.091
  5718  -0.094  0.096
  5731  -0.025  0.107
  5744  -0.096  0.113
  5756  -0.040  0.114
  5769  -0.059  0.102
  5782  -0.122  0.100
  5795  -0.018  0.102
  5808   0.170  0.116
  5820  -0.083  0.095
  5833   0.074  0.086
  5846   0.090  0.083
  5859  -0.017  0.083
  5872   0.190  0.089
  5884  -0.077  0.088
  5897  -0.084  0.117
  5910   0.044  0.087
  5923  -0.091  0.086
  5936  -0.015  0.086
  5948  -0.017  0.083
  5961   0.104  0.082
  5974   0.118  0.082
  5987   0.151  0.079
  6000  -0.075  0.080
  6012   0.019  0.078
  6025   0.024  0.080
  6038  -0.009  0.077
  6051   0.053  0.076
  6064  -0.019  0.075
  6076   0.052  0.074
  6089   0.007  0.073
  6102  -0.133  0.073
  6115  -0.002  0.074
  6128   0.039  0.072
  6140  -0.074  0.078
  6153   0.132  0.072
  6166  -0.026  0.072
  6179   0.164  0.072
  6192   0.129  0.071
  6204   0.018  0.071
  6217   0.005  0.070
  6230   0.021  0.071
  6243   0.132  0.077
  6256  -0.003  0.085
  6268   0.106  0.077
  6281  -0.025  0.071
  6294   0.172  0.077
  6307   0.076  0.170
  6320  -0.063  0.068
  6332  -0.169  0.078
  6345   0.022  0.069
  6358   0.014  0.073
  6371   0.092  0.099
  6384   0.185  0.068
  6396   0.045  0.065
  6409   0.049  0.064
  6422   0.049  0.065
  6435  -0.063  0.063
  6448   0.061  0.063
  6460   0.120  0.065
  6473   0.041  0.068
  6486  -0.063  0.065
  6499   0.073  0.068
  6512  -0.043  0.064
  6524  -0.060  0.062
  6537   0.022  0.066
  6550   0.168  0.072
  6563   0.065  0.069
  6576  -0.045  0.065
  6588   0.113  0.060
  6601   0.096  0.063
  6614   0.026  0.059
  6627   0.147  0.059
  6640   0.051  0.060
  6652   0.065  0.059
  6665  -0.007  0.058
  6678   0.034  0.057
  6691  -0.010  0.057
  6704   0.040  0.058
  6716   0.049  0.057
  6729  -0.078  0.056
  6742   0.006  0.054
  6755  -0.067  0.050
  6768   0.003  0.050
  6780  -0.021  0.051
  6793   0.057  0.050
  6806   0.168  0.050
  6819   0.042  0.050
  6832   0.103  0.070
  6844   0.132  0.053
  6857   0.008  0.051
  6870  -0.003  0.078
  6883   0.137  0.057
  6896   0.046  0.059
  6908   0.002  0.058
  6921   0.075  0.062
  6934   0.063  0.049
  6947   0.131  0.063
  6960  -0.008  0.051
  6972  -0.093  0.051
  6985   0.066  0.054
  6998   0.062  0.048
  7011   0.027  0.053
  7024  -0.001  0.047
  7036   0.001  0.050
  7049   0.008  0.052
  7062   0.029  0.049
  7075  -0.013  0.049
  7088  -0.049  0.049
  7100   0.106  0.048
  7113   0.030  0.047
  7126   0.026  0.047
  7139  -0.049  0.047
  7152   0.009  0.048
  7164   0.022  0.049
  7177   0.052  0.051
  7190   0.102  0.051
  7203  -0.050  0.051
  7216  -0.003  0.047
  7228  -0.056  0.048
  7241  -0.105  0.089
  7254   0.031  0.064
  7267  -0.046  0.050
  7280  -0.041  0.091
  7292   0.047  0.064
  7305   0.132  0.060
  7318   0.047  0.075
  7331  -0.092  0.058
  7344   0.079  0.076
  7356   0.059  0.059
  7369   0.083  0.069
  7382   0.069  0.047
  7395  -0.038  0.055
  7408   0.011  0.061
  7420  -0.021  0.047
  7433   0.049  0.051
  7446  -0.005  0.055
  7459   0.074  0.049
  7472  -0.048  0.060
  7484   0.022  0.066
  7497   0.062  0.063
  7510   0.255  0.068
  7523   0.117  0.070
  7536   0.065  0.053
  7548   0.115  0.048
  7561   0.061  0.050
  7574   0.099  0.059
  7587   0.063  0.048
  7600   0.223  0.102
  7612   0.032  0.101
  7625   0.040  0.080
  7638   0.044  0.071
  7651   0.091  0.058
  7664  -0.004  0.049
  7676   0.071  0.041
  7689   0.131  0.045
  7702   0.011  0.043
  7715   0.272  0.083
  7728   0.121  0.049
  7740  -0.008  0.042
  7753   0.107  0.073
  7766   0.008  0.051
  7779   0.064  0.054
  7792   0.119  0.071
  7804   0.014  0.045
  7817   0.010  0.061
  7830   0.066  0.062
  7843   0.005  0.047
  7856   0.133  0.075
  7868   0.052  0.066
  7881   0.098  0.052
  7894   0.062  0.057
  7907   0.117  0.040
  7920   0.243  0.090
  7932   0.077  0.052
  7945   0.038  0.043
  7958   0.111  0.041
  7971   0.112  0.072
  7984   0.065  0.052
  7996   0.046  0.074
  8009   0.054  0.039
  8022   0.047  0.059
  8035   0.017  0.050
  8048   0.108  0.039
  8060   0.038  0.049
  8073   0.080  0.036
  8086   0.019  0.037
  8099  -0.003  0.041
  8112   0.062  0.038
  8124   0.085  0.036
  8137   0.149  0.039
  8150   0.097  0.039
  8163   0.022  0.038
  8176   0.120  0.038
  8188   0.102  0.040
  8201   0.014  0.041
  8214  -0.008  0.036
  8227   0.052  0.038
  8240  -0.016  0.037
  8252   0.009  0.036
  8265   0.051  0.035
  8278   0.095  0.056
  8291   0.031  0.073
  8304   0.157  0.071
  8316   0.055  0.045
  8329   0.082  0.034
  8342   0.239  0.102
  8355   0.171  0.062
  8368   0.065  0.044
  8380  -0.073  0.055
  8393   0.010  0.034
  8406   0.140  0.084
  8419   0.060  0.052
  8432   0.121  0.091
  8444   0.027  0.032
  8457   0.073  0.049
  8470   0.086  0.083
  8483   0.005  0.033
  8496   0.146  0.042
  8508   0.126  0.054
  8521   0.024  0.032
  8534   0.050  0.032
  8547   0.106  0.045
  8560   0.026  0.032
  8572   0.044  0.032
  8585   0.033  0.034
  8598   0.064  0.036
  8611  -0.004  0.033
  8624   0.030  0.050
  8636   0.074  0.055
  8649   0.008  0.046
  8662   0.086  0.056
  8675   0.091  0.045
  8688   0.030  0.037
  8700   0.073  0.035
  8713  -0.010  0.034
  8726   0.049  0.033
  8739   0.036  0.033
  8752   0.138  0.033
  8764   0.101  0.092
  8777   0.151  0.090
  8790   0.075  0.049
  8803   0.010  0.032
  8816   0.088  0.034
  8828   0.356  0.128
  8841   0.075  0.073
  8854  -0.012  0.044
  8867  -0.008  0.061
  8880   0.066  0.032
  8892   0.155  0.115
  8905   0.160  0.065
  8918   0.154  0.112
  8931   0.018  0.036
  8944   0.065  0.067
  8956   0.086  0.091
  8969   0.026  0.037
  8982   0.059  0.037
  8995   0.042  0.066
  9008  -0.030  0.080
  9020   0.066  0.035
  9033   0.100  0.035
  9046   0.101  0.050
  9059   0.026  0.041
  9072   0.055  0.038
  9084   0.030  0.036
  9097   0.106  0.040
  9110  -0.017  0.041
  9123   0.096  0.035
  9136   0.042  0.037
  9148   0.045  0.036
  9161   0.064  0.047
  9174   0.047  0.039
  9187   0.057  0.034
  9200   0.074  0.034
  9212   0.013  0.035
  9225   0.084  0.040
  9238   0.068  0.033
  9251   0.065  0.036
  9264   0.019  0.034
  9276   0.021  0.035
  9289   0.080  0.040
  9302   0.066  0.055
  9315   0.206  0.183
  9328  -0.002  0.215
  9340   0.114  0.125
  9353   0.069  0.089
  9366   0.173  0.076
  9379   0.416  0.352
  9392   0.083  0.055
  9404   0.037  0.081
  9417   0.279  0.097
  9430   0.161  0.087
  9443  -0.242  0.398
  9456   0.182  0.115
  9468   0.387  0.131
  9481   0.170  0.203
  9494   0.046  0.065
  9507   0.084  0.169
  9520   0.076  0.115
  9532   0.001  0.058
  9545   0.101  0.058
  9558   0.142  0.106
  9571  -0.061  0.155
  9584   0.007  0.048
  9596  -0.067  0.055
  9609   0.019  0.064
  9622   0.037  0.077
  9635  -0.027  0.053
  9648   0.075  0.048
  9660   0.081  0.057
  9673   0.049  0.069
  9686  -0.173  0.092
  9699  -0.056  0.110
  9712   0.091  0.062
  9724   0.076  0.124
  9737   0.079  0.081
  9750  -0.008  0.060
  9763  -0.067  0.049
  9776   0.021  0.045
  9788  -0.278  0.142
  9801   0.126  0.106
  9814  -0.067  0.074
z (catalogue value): 0.36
